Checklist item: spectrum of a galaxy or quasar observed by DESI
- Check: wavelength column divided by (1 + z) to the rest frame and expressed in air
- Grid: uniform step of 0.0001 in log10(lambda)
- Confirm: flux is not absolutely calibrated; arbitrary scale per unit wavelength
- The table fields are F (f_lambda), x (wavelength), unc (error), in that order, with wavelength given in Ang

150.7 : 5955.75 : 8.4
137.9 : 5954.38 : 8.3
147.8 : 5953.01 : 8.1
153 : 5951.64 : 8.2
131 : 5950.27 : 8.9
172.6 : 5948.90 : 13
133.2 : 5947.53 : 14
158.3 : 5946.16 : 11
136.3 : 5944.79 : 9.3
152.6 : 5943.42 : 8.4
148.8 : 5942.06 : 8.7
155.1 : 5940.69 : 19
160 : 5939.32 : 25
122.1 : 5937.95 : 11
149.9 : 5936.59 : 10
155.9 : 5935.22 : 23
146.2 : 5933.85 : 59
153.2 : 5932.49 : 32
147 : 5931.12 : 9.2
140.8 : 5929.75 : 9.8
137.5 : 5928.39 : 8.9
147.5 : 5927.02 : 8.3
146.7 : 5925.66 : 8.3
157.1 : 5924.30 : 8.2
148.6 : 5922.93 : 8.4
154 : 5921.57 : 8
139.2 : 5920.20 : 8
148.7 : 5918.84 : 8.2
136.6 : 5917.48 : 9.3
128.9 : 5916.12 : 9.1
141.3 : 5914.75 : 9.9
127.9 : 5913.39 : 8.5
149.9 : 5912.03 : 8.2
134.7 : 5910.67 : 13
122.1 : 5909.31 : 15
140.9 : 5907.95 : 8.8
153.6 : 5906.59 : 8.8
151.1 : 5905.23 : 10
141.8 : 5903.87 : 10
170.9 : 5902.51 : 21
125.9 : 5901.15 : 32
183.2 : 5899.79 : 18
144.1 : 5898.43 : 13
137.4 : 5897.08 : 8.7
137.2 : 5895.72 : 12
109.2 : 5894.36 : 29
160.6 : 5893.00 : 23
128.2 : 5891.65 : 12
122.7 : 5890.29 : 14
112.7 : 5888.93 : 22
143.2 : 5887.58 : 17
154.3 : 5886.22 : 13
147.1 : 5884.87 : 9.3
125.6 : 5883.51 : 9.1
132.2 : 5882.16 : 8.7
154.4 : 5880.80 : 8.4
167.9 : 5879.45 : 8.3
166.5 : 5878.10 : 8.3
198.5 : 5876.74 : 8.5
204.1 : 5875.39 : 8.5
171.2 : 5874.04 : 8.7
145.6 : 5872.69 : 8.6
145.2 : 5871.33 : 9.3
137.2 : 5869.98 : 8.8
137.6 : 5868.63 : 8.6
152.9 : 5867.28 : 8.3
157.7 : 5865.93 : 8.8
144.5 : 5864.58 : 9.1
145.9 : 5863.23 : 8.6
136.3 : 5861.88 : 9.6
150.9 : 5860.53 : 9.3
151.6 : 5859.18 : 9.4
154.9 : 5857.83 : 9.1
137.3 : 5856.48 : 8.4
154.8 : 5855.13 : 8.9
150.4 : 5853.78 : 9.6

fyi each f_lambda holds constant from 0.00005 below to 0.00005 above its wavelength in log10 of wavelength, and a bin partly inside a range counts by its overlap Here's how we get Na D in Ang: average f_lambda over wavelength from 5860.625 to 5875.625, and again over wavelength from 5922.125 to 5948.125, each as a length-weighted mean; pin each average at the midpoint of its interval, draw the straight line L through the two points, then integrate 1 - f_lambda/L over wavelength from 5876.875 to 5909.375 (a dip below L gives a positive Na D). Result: 1.15 Ang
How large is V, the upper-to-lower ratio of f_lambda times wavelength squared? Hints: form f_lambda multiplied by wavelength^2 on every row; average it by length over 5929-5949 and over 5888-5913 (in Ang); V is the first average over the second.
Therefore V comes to 1.07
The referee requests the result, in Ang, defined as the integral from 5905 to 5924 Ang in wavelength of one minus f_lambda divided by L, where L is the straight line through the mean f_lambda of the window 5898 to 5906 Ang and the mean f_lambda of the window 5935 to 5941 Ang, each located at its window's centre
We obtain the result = 1.23 Ang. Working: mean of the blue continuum 153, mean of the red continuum 148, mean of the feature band 141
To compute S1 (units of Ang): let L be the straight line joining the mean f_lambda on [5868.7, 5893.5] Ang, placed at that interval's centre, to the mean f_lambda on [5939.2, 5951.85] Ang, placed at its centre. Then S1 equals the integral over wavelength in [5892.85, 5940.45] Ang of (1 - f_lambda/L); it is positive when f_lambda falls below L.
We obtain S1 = 1.8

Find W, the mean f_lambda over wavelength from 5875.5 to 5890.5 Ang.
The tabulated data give 151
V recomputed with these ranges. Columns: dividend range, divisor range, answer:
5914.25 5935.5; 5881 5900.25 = 1.06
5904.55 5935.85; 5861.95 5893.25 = 0.97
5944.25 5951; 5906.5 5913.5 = 1.08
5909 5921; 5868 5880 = 0.85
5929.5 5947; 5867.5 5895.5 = 1.02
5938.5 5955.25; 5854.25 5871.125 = 1.04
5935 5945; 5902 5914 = 1.04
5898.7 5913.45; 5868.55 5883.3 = 0.92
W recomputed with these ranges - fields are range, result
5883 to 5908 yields 142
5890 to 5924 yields 142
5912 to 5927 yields 143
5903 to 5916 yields 140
